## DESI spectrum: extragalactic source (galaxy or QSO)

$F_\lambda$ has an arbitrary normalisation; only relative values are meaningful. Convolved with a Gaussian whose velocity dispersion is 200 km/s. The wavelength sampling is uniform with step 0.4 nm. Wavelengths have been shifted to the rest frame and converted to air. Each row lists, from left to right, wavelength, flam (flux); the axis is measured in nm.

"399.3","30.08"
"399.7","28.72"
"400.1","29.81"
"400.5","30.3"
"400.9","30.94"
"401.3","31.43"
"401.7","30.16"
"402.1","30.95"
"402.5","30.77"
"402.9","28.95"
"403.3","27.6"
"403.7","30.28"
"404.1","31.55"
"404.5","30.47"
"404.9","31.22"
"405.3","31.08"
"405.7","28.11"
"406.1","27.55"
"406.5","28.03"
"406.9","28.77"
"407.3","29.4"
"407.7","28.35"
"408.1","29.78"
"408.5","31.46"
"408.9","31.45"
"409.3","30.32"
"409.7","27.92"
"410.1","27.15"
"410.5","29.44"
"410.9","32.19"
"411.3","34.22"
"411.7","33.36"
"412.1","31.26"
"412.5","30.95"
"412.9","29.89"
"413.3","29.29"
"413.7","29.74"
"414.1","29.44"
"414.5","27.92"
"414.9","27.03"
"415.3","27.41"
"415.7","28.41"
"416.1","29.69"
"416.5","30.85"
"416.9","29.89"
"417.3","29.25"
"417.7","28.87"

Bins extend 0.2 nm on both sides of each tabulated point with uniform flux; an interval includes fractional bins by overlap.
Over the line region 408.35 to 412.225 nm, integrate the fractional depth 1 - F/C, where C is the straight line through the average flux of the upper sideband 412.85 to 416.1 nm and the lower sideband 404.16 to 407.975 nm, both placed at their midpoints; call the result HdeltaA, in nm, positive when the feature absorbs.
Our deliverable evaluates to -0.252 nm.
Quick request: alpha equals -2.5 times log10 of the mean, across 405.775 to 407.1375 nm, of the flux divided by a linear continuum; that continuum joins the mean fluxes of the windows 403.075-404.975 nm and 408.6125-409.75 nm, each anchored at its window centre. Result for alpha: 0.08 mag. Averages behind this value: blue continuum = 30.1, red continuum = 30.3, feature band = 28.2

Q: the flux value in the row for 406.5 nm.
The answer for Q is 28.03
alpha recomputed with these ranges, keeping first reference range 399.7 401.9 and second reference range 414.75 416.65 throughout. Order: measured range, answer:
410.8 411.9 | -0.15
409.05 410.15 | 0.02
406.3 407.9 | 0.04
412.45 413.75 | -0.03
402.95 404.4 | 0.01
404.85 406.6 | 0.03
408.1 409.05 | -0.06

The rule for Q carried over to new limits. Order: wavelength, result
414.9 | 27.03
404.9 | 31.22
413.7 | 29.74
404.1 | 31.55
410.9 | 32.19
